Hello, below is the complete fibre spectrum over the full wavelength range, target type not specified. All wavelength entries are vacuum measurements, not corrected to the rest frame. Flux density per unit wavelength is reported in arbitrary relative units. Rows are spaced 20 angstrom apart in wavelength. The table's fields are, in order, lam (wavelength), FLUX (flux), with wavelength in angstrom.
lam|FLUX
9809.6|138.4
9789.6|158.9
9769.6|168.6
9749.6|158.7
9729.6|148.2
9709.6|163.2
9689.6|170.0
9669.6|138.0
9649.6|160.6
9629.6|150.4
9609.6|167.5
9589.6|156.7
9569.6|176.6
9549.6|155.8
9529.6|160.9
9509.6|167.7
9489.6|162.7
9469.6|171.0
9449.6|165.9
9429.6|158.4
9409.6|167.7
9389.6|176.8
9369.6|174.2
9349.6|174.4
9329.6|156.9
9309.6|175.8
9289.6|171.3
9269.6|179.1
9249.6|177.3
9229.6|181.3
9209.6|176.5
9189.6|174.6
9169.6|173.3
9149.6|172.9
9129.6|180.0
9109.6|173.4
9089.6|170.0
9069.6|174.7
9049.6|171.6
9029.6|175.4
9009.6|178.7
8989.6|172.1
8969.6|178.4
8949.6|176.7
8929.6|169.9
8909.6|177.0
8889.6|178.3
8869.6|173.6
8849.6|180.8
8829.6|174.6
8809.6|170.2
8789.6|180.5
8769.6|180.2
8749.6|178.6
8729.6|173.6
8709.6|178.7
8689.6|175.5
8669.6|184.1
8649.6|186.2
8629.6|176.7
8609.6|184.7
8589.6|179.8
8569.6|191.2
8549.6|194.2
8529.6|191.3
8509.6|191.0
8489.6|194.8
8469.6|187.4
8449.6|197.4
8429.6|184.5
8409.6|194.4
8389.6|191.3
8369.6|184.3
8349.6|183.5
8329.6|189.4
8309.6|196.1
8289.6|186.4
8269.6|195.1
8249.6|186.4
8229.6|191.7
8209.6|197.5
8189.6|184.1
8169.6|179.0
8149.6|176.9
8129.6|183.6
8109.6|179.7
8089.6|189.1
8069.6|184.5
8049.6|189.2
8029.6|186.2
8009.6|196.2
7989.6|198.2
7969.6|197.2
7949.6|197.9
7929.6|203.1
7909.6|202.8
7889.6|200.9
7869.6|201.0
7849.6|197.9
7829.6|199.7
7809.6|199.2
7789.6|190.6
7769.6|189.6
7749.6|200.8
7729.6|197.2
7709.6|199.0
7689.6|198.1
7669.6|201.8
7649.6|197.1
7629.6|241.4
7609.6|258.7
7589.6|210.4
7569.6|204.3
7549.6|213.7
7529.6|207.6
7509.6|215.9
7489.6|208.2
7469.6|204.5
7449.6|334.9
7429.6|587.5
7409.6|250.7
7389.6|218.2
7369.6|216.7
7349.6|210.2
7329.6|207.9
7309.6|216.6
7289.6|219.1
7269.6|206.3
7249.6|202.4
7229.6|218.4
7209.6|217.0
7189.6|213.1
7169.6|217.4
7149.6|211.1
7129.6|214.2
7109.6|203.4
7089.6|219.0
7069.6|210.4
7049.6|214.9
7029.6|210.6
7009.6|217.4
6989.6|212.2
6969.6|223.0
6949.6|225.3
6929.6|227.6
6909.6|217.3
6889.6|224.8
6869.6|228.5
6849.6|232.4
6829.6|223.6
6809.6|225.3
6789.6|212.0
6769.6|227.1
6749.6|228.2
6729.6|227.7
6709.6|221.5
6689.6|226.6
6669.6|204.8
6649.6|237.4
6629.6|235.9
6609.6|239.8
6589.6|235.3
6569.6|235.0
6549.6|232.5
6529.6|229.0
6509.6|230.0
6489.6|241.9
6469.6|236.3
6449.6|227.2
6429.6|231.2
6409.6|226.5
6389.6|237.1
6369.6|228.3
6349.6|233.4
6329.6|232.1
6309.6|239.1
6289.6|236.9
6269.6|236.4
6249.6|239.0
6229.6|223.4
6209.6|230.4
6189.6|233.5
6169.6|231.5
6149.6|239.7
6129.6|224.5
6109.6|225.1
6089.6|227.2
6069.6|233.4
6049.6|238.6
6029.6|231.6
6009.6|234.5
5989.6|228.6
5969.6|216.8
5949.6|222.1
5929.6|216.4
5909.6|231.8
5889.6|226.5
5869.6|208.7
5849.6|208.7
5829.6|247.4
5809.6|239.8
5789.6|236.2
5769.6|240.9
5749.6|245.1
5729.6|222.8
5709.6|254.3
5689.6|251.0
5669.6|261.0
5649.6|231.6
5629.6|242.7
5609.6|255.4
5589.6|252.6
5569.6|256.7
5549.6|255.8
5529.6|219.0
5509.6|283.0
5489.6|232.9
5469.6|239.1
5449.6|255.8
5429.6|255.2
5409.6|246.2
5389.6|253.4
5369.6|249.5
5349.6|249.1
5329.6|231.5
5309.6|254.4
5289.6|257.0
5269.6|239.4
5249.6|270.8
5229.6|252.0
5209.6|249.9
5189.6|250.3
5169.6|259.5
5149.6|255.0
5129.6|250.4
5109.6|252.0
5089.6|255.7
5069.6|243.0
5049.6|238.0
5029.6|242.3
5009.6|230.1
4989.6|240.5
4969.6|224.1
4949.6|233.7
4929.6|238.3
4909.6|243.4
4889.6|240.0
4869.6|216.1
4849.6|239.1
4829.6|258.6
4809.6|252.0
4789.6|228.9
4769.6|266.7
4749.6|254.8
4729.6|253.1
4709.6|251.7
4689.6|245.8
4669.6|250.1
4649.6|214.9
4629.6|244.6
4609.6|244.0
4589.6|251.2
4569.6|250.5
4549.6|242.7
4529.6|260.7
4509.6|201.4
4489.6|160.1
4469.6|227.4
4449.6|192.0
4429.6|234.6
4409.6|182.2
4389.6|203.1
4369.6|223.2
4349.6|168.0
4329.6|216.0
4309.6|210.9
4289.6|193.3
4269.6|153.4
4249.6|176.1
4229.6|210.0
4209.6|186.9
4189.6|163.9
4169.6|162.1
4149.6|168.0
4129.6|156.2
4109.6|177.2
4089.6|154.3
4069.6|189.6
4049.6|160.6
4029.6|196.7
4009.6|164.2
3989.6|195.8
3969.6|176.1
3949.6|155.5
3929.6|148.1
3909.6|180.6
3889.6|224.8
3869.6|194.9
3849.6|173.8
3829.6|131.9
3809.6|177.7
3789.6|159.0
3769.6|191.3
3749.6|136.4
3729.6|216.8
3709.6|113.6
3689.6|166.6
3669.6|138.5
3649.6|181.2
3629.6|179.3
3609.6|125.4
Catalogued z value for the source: 0.13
